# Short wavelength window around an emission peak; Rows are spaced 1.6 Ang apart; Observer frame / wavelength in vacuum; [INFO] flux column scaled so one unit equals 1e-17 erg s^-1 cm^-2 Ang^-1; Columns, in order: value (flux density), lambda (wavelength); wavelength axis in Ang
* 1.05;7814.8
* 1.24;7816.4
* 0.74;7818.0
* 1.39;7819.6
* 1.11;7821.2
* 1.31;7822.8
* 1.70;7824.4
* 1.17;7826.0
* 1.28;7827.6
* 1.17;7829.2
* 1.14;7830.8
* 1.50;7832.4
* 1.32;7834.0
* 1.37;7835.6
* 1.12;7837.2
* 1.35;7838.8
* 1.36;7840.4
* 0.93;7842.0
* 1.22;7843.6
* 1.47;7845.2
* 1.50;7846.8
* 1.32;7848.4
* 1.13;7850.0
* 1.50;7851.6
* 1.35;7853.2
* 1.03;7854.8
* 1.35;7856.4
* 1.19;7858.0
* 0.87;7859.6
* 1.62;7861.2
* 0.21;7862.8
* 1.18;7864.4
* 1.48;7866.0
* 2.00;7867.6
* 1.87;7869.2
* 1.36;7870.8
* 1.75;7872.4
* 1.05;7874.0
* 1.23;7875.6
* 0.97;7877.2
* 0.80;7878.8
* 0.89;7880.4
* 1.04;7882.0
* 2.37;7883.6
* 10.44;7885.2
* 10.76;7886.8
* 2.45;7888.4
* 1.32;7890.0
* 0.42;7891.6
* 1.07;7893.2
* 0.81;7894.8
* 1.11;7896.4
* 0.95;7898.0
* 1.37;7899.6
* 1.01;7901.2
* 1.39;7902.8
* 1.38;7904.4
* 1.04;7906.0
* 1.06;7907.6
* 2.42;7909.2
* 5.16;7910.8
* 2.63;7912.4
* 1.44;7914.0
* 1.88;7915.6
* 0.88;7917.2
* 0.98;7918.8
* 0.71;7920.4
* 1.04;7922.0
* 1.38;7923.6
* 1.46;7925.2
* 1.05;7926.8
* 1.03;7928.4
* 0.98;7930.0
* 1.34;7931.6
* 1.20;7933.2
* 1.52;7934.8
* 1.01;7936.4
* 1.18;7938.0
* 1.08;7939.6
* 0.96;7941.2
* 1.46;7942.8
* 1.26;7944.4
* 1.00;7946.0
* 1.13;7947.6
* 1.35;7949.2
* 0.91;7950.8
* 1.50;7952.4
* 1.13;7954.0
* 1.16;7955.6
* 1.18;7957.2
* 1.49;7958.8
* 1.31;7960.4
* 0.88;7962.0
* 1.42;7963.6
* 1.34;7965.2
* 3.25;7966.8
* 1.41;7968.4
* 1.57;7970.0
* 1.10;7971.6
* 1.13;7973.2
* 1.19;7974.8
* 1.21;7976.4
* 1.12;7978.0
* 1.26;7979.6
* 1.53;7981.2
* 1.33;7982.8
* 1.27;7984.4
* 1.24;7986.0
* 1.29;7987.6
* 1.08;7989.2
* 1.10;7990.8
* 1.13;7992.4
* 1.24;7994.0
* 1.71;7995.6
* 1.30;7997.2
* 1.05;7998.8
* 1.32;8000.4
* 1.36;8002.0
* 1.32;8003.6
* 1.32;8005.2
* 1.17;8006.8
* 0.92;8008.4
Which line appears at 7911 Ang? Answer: [N II] 6583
